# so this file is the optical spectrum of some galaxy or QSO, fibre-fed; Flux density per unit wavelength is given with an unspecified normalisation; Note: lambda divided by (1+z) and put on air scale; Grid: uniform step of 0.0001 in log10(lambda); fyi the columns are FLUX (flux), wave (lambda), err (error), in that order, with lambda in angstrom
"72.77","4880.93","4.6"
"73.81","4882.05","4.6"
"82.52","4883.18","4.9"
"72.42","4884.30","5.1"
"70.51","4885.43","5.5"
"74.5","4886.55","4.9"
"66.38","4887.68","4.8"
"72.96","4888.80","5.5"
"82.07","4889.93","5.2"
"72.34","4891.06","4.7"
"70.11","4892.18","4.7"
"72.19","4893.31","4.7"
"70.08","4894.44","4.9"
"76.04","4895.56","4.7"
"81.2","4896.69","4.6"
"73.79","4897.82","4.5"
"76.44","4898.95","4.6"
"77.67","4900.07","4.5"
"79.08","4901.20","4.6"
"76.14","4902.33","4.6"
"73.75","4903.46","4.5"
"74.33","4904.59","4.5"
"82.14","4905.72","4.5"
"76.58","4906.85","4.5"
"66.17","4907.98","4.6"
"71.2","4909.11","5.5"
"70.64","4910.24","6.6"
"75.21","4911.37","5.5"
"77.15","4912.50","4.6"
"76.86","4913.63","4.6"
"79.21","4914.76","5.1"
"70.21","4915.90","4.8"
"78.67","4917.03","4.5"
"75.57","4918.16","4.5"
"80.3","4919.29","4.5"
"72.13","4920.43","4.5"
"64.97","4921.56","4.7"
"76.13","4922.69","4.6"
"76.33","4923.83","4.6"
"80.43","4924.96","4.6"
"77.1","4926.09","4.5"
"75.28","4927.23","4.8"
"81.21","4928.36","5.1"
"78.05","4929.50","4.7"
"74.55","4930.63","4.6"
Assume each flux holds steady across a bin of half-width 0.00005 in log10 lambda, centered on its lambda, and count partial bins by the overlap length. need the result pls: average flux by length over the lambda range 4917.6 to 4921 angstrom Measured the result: 75.9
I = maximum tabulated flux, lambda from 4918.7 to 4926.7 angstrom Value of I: 80.43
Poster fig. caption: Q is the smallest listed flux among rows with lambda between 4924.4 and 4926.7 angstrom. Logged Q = 77.1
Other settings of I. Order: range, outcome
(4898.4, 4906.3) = 82.14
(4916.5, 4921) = 80.3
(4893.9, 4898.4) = 81.2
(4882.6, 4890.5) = 82.52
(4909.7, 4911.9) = 75.21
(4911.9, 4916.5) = 79.21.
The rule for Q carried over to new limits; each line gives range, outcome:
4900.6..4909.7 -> 66.17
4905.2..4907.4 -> 76.58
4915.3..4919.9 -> 70.21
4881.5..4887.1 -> 70.51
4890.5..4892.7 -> 70.11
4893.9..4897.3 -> 70.08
